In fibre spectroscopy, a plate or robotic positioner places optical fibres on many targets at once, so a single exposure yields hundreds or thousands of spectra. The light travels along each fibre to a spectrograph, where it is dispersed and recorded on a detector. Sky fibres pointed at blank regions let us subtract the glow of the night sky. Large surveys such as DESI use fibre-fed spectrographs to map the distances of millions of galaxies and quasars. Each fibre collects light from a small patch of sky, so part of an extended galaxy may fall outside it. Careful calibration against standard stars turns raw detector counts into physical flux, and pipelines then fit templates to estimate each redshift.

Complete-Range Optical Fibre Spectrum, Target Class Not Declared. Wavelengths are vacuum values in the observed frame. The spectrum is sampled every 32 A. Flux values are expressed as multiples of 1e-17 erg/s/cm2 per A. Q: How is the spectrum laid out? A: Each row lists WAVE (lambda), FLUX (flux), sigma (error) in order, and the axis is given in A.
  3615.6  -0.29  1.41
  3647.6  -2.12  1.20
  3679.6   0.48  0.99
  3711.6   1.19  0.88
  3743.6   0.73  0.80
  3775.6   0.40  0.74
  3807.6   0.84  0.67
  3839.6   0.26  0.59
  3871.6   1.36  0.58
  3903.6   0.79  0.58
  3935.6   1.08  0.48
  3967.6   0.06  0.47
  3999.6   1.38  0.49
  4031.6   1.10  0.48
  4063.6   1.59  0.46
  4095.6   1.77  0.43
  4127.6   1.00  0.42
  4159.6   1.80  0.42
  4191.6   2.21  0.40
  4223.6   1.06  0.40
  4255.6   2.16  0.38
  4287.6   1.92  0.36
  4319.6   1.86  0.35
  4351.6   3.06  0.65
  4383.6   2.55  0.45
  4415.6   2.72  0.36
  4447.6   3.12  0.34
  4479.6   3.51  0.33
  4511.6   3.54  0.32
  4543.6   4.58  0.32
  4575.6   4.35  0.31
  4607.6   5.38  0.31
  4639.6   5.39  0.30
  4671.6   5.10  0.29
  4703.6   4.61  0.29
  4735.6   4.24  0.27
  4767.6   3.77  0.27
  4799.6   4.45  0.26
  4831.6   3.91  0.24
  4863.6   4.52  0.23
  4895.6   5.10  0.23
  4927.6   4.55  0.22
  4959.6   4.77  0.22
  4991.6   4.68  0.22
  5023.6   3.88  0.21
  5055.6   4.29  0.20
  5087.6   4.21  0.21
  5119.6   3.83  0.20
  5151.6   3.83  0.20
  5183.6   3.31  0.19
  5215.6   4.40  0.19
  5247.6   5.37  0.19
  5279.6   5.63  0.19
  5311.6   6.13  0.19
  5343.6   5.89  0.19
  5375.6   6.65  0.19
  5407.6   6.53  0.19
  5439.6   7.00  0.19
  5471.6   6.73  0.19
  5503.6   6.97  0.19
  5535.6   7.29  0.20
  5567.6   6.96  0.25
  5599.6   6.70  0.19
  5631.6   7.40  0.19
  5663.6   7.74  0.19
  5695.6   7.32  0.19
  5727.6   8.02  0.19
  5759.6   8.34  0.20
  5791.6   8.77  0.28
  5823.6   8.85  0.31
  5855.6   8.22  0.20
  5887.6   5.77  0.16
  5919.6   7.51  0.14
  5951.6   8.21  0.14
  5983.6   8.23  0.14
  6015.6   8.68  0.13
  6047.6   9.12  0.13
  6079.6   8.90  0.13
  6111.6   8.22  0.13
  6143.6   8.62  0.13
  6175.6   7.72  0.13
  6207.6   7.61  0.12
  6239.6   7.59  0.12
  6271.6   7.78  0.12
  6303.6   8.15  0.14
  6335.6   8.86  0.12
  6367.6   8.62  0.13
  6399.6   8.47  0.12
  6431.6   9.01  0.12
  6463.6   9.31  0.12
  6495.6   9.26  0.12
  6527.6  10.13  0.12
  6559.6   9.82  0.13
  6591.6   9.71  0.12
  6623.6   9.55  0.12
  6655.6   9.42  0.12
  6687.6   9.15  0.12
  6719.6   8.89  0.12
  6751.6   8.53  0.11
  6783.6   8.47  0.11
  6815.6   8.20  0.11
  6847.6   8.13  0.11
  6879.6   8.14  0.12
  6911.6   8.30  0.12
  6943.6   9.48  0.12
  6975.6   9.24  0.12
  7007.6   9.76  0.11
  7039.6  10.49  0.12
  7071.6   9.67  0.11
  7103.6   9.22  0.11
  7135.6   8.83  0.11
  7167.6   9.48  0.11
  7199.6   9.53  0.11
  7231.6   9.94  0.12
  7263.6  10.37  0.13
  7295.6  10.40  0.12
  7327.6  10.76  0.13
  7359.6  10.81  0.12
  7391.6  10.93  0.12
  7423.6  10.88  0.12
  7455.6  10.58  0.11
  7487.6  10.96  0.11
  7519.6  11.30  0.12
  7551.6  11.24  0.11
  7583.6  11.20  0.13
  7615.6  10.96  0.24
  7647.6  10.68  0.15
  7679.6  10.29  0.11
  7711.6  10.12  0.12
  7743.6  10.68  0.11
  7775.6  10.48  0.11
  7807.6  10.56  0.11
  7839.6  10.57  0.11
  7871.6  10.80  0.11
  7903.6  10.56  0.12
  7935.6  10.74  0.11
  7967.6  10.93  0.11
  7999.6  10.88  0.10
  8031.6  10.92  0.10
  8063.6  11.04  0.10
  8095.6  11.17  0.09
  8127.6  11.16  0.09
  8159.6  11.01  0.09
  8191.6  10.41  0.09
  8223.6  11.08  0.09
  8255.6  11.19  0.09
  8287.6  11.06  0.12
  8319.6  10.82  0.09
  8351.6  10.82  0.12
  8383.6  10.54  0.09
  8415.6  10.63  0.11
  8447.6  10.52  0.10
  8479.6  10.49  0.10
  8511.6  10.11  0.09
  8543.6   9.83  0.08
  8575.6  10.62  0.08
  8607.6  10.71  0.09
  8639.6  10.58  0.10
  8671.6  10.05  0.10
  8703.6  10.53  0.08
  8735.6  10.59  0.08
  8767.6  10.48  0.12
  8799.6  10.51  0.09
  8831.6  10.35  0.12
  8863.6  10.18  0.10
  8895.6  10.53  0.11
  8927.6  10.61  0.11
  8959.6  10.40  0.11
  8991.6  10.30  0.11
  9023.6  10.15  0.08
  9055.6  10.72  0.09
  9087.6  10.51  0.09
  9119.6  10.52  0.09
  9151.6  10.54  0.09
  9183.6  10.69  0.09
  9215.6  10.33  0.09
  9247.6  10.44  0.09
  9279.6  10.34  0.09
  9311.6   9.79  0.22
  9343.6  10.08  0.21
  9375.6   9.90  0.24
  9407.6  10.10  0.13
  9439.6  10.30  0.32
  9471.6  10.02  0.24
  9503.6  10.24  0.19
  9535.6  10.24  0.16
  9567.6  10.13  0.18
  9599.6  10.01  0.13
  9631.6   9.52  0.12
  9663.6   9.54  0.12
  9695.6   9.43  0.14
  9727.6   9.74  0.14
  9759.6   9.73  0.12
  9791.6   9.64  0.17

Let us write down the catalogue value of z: 0.000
